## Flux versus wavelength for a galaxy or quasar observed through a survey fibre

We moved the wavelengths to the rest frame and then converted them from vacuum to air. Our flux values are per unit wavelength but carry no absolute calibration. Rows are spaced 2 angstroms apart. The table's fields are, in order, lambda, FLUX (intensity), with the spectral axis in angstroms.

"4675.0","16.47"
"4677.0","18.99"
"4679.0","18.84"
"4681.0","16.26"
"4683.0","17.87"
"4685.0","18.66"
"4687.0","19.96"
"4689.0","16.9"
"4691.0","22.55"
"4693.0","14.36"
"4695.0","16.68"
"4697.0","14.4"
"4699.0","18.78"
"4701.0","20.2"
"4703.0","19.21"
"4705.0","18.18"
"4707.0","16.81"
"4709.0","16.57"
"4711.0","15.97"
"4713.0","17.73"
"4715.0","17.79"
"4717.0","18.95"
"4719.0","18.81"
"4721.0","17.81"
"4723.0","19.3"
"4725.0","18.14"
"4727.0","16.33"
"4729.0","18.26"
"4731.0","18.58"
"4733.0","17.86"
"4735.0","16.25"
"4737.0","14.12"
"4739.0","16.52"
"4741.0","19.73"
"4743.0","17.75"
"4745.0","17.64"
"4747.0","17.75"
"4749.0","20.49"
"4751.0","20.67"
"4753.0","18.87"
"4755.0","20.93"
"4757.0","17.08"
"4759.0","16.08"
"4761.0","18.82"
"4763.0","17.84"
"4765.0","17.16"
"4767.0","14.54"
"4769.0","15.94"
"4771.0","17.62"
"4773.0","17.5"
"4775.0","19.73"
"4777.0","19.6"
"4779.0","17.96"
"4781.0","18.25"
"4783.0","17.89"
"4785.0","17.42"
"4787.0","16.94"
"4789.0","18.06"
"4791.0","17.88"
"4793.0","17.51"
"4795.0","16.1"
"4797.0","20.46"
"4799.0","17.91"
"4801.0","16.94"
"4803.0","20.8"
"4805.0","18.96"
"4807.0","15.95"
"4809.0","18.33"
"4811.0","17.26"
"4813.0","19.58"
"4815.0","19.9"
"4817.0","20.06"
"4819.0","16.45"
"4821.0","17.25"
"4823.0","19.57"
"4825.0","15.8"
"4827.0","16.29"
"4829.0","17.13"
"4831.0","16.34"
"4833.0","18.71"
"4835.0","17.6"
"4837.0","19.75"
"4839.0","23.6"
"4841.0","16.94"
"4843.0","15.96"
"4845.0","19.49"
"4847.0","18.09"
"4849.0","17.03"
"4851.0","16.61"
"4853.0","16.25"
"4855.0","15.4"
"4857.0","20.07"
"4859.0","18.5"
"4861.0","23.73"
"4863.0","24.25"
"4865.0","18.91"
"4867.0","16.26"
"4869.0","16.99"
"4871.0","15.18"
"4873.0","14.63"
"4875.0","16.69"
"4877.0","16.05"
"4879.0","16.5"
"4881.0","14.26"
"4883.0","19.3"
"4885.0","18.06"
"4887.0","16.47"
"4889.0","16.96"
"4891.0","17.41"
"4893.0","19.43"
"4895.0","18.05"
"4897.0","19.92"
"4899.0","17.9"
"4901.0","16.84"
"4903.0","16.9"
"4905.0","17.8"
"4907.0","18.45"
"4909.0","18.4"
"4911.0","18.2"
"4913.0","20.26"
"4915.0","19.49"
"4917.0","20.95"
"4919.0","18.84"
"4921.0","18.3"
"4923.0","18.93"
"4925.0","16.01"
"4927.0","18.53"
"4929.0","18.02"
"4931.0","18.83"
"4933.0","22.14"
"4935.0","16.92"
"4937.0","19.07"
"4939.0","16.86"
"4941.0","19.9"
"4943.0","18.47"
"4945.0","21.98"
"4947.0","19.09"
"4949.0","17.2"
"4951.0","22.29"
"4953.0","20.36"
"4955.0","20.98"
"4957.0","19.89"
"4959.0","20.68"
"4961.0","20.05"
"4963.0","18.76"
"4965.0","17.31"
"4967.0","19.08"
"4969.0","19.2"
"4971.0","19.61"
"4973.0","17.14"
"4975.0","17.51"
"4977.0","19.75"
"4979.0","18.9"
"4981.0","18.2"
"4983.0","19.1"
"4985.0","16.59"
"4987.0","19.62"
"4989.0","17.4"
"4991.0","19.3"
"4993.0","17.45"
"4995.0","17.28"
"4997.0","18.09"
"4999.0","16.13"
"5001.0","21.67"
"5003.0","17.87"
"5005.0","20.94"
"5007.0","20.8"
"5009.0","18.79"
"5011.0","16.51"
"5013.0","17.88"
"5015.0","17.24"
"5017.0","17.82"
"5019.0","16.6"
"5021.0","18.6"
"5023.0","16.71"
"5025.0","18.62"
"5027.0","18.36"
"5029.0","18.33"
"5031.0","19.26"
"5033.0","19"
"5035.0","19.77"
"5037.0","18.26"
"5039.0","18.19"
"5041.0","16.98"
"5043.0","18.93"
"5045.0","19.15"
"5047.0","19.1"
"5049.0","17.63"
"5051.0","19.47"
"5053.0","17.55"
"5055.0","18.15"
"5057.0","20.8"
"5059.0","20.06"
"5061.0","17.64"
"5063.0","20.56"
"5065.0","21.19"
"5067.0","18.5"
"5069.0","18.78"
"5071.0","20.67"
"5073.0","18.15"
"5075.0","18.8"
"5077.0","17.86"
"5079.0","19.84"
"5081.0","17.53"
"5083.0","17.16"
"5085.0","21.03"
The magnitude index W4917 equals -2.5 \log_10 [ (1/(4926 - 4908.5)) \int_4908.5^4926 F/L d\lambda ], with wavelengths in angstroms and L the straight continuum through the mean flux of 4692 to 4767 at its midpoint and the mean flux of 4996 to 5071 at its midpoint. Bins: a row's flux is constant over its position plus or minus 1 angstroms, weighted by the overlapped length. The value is -0.03 mag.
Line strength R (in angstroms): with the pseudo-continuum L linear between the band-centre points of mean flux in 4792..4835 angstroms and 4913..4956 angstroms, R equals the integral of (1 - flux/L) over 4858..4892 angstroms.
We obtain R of 1.7 angstroms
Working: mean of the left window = 18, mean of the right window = 19.2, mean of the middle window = 17.7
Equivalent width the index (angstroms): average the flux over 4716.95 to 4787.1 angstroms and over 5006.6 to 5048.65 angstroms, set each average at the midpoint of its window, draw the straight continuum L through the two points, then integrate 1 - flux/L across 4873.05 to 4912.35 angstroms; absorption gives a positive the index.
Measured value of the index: 1.3 angstroms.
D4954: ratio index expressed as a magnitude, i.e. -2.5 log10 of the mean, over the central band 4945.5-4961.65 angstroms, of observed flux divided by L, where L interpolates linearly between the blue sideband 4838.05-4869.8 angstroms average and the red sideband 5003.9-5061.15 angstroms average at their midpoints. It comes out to -0.087 mag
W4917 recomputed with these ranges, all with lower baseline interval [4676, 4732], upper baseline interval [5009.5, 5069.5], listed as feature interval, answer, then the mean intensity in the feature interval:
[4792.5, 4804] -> -0.01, 18.3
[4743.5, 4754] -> -0.06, 19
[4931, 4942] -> -0.04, 19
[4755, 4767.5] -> 0.04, 17.3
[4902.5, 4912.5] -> 0.01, 18.1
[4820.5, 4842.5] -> 0.01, 18.1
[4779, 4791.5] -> 0.02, 17.8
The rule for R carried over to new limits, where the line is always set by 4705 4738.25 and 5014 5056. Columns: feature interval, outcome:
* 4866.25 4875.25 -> 1.0 angstroms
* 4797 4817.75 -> -1.1 angstroms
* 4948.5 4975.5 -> -1.9 angstroms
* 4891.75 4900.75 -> -0.4 angstroms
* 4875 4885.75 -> 0.7 angstroms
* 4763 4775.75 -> 0.4 angstroms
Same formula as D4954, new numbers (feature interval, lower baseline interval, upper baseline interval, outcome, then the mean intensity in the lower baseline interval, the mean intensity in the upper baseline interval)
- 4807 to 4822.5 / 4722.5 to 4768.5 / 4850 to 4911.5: -0.030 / 17.8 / 17.8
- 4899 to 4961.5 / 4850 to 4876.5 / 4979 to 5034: -0.054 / 17.9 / 18.3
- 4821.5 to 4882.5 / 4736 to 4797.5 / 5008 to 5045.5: 0.012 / 17.9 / 18.1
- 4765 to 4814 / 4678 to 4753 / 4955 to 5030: 0.013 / 17.9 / 18.5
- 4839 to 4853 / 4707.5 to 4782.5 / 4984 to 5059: 0.021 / 17.9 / 18.4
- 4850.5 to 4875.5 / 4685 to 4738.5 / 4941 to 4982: 0.041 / 17.7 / 19.3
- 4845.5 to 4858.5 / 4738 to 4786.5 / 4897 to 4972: 0.071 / 18.1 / 19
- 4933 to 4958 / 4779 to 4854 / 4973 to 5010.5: -0.064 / 18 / 18.6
